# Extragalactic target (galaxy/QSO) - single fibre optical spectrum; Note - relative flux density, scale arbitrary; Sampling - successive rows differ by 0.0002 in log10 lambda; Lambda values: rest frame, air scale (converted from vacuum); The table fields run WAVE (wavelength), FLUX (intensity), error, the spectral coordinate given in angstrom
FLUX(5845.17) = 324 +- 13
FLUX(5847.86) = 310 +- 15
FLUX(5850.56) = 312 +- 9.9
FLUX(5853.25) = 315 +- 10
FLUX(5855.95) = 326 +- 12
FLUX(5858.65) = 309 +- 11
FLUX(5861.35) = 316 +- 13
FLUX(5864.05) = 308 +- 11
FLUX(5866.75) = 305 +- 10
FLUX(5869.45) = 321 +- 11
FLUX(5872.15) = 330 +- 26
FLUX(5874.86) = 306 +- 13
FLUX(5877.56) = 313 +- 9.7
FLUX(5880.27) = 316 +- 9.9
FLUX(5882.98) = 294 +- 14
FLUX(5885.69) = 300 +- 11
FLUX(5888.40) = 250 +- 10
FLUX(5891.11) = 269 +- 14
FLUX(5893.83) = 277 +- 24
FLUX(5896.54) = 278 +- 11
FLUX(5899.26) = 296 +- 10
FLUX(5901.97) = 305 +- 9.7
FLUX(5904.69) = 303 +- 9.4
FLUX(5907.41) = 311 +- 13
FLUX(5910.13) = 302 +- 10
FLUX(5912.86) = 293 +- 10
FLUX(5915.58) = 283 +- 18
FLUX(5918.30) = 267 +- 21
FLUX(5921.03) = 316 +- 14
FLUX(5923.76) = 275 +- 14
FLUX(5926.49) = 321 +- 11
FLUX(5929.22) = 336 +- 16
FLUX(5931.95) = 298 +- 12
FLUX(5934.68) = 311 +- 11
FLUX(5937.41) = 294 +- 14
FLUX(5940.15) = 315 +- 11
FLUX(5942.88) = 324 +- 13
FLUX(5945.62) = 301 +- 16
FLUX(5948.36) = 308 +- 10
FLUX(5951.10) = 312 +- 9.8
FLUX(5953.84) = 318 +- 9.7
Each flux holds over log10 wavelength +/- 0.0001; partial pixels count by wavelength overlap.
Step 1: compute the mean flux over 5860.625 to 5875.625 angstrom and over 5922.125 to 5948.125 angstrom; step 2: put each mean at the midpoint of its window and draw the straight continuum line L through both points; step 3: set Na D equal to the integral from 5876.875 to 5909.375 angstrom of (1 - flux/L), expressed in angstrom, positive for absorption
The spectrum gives 2.1 angstrom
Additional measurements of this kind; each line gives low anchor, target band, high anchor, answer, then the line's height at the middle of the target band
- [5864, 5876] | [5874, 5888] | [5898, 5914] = 0.4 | 311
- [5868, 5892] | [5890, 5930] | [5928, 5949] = 1.4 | 306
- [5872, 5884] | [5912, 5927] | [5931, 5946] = 0.9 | 309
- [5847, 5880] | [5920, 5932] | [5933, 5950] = 0.0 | 310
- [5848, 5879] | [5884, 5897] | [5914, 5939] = 1.4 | 308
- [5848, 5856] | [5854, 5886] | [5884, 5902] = -1.3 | 300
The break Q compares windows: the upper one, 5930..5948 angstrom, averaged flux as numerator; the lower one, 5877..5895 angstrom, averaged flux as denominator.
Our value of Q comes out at 1.1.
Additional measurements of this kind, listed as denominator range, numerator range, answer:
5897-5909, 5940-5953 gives 1.03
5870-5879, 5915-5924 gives 0.90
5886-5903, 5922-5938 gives 1.10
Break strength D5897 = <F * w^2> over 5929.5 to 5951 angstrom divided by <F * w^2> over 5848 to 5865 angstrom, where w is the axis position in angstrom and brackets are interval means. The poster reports 1.01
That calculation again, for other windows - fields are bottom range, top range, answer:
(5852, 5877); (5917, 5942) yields 0.99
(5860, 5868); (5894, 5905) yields 0.96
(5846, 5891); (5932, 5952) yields 1.03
